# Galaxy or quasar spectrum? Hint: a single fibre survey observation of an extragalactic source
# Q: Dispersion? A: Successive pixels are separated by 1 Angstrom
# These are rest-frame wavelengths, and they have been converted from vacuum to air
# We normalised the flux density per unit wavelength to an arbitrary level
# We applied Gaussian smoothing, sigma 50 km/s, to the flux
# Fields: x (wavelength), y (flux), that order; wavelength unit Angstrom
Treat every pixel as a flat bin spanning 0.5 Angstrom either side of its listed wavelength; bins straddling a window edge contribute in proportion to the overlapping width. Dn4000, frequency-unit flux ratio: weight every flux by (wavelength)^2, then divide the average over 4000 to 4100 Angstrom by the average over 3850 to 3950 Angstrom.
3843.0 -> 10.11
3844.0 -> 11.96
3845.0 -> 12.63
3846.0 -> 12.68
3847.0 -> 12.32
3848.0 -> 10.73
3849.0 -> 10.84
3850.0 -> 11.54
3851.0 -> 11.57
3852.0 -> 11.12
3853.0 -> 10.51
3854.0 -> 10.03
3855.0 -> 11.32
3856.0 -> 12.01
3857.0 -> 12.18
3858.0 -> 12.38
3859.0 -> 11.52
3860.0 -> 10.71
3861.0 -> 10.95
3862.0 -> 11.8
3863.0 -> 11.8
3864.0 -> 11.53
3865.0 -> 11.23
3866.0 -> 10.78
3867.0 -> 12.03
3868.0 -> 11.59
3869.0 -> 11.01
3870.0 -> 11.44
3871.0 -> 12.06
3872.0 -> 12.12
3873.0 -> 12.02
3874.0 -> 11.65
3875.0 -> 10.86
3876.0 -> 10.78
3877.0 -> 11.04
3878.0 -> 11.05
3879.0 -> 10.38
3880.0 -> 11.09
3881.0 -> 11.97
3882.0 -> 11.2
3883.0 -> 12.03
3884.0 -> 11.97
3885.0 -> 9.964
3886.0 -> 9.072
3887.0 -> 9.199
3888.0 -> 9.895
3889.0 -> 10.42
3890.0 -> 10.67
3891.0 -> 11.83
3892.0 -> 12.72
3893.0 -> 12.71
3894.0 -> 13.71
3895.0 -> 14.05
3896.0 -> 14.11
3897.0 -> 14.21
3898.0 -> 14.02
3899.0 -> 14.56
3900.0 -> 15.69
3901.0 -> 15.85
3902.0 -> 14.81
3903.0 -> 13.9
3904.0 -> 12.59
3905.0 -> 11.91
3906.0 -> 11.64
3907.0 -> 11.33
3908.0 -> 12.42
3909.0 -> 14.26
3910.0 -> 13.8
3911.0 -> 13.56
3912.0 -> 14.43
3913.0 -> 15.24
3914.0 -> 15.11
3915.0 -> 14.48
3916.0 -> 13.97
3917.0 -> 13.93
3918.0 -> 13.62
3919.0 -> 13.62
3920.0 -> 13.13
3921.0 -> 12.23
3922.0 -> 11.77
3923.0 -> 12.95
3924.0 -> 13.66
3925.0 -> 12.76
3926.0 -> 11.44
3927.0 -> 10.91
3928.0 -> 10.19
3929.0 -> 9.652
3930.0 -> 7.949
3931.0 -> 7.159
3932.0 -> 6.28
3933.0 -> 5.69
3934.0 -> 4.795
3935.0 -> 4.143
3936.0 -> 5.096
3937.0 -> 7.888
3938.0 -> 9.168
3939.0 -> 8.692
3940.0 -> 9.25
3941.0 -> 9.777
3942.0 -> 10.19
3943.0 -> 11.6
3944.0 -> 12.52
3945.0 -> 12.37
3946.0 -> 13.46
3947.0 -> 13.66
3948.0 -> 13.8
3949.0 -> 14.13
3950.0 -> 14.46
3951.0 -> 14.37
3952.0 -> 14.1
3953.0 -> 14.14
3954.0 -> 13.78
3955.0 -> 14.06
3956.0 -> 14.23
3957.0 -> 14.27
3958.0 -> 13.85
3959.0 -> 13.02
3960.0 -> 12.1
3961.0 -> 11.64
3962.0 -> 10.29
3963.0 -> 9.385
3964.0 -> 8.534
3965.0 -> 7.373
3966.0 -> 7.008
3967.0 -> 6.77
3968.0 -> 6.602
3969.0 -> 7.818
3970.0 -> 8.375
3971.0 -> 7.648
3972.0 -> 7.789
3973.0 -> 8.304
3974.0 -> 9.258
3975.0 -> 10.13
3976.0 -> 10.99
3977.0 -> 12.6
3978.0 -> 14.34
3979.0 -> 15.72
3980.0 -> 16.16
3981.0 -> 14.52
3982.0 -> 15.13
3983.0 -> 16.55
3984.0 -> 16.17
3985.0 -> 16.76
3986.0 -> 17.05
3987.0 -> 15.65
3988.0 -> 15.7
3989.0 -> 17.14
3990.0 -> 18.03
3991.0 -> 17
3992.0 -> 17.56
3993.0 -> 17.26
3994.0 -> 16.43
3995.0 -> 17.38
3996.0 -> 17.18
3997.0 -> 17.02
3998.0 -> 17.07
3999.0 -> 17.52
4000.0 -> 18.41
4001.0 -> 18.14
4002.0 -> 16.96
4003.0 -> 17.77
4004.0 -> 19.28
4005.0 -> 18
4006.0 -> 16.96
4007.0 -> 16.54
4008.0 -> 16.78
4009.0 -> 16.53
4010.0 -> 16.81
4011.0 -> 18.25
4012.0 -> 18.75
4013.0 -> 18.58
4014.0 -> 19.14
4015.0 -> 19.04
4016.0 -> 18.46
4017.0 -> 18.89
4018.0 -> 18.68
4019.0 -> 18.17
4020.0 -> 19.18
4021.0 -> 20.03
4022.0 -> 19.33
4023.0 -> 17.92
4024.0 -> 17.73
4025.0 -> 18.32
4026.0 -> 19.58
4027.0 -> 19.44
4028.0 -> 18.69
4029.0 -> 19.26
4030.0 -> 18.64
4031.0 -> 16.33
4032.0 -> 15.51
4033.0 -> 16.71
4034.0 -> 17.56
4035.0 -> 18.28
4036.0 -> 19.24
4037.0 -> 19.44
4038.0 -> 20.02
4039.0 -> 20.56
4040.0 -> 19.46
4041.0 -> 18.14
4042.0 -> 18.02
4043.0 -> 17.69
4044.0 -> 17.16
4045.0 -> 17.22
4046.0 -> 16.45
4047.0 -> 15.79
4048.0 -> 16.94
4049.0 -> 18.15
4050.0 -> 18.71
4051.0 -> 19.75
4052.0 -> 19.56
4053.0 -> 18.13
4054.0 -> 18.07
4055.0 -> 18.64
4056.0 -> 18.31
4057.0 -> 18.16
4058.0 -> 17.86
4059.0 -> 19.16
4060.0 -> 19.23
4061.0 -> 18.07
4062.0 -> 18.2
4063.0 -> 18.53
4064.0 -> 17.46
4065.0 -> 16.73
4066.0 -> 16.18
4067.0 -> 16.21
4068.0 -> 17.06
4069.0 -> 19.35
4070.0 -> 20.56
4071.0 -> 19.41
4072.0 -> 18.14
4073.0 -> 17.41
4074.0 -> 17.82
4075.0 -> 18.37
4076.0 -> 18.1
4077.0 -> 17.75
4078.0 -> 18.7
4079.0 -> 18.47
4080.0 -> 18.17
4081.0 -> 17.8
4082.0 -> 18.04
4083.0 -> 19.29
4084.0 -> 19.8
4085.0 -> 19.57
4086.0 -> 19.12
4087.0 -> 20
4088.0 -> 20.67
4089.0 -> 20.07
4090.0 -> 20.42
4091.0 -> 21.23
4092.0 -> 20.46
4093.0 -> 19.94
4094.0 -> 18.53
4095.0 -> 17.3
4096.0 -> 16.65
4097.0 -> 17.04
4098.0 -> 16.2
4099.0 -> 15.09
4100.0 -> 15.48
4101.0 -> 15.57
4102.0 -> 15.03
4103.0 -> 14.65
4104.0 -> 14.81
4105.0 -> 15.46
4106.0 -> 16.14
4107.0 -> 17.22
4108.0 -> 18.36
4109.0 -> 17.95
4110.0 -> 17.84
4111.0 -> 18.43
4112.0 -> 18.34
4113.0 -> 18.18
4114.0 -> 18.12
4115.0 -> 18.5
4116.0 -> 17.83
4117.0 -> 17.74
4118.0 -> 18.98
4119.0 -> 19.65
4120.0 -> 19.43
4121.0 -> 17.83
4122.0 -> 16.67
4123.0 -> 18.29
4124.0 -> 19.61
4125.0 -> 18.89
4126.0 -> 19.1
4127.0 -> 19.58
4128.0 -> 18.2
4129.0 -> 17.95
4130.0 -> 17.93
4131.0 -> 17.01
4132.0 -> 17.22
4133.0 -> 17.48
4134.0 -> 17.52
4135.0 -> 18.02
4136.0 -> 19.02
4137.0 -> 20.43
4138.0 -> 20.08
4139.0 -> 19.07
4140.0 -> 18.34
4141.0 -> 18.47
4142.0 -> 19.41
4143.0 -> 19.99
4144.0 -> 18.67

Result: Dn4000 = 1.7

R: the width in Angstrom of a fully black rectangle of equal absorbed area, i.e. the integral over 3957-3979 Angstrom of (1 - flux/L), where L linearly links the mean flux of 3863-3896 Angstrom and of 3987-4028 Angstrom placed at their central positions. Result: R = 8.2 Angstrom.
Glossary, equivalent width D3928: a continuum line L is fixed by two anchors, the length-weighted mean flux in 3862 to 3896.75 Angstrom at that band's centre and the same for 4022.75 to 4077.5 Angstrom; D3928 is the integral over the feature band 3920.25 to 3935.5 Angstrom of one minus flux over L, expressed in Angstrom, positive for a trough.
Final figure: 4.4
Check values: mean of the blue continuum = 11.5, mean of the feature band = 9.5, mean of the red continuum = 18.2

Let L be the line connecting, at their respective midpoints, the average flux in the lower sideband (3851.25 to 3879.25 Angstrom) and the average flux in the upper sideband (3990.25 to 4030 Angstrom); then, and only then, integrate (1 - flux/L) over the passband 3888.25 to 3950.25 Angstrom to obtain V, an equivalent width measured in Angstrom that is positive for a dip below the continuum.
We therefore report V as 8.19 Angstrom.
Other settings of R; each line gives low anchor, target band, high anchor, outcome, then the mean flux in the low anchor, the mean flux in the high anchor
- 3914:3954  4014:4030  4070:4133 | -4.35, 11.2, 18.1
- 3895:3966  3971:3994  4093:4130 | -1.38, 12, 17.6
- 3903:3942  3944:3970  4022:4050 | 2.70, 11.1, 18.1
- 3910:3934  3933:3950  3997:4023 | 4.17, 11.8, 18.1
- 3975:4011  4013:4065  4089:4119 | -4.38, 16.5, 17.6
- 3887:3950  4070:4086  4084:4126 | -1.32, 11.9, 18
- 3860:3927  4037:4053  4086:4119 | -1.92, 12.4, 17.8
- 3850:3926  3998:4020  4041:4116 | -2.88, 12.3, 18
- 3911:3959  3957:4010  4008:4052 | 4.14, 11.7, 18.3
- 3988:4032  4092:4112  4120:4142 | 1.62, 17.9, 18.5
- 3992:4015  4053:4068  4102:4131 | -0.14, 17.6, 17.9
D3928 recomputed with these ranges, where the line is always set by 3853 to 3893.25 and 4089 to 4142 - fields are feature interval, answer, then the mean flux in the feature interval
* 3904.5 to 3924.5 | -1.53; 13.4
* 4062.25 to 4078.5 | -1.22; 18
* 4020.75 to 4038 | -3.09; 18.4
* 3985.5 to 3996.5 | -1.83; 16.9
